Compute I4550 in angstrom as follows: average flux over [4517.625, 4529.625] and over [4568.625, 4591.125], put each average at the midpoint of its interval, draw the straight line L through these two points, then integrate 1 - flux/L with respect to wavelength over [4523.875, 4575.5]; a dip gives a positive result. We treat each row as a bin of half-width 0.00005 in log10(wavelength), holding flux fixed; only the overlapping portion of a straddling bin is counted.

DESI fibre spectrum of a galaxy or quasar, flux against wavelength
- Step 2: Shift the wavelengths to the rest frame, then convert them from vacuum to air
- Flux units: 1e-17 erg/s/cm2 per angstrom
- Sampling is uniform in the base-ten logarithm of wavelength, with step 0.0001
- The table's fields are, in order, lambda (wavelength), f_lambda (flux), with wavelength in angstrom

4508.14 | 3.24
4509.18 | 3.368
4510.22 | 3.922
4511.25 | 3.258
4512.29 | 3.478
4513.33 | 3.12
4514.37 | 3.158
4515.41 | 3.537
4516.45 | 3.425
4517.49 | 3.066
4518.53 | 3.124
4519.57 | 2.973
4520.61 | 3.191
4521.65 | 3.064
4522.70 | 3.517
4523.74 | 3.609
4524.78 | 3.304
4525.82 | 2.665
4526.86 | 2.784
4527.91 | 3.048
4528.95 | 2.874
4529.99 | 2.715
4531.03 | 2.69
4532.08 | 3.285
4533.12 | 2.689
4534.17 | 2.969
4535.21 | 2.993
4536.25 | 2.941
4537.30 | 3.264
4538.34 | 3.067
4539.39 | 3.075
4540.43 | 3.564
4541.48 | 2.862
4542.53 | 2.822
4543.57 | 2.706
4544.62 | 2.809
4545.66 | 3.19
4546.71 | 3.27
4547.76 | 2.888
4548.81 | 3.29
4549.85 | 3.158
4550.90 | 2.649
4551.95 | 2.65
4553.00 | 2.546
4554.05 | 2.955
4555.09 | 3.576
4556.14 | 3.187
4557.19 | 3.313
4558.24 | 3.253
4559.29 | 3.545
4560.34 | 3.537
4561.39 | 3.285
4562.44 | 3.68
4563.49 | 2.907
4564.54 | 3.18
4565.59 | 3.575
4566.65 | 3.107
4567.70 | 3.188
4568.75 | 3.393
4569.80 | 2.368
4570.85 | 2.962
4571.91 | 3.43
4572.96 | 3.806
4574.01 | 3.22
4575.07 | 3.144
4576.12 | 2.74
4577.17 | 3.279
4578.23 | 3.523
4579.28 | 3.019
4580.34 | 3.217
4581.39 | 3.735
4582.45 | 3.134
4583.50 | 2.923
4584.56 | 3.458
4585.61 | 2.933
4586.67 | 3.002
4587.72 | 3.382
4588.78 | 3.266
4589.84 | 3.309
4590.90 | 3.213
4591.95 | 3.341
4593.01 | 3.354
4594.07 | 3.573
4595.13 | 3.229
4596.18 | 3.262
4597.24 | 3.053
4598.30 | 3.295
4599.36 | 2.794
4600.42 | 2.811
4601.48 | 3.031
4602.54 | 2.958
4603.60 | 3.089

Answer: 0.9 angstrom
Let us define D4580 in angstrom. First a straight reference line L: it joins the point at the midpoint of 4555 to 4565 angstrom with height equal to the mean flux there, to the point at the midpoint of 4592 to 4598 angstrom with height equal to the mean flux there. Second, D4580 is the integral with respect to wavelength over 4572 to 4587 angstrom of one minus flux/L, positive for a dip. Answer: 0.37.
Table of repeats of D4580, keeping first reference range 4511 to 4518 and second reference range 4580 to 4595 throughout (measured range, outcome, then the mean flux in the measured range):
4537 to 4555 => 1.57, 3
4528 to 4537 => 1.03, 2.91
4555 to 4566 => -0.26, 3.36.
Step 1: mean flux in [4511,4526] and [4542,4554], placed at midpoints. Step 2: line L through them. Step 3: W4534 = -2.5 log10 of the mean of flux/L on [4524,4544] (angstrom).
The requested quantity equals 0.03 mag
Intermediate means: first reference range 3.24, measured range 2.97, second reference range 2.91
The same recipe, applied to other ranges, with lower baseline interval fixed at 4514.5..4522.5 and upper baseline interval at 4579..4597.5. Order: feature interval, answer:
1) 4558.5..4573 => -0.01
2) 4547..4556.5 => 0.08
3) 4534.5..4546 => 0.07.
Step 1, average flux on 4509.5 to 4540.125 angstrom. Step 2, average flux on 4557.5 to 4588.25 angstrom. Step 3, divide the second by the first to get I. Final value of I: 1.03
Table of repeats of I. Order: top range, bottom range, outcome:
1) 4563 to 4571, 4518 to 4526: 0.97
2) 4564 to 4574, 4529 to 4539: 1.09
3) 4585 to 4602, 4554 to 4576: 0.97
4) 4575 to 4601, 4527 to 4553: 1.08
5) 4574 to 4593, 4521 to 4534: 1.07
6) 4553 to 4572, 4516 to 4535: 1.06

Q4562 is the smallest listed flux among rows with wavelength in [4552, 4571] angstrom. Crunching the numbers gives 2.368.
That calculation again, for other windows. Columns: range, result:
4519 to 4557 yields 2.546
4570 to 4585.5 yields 2.74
